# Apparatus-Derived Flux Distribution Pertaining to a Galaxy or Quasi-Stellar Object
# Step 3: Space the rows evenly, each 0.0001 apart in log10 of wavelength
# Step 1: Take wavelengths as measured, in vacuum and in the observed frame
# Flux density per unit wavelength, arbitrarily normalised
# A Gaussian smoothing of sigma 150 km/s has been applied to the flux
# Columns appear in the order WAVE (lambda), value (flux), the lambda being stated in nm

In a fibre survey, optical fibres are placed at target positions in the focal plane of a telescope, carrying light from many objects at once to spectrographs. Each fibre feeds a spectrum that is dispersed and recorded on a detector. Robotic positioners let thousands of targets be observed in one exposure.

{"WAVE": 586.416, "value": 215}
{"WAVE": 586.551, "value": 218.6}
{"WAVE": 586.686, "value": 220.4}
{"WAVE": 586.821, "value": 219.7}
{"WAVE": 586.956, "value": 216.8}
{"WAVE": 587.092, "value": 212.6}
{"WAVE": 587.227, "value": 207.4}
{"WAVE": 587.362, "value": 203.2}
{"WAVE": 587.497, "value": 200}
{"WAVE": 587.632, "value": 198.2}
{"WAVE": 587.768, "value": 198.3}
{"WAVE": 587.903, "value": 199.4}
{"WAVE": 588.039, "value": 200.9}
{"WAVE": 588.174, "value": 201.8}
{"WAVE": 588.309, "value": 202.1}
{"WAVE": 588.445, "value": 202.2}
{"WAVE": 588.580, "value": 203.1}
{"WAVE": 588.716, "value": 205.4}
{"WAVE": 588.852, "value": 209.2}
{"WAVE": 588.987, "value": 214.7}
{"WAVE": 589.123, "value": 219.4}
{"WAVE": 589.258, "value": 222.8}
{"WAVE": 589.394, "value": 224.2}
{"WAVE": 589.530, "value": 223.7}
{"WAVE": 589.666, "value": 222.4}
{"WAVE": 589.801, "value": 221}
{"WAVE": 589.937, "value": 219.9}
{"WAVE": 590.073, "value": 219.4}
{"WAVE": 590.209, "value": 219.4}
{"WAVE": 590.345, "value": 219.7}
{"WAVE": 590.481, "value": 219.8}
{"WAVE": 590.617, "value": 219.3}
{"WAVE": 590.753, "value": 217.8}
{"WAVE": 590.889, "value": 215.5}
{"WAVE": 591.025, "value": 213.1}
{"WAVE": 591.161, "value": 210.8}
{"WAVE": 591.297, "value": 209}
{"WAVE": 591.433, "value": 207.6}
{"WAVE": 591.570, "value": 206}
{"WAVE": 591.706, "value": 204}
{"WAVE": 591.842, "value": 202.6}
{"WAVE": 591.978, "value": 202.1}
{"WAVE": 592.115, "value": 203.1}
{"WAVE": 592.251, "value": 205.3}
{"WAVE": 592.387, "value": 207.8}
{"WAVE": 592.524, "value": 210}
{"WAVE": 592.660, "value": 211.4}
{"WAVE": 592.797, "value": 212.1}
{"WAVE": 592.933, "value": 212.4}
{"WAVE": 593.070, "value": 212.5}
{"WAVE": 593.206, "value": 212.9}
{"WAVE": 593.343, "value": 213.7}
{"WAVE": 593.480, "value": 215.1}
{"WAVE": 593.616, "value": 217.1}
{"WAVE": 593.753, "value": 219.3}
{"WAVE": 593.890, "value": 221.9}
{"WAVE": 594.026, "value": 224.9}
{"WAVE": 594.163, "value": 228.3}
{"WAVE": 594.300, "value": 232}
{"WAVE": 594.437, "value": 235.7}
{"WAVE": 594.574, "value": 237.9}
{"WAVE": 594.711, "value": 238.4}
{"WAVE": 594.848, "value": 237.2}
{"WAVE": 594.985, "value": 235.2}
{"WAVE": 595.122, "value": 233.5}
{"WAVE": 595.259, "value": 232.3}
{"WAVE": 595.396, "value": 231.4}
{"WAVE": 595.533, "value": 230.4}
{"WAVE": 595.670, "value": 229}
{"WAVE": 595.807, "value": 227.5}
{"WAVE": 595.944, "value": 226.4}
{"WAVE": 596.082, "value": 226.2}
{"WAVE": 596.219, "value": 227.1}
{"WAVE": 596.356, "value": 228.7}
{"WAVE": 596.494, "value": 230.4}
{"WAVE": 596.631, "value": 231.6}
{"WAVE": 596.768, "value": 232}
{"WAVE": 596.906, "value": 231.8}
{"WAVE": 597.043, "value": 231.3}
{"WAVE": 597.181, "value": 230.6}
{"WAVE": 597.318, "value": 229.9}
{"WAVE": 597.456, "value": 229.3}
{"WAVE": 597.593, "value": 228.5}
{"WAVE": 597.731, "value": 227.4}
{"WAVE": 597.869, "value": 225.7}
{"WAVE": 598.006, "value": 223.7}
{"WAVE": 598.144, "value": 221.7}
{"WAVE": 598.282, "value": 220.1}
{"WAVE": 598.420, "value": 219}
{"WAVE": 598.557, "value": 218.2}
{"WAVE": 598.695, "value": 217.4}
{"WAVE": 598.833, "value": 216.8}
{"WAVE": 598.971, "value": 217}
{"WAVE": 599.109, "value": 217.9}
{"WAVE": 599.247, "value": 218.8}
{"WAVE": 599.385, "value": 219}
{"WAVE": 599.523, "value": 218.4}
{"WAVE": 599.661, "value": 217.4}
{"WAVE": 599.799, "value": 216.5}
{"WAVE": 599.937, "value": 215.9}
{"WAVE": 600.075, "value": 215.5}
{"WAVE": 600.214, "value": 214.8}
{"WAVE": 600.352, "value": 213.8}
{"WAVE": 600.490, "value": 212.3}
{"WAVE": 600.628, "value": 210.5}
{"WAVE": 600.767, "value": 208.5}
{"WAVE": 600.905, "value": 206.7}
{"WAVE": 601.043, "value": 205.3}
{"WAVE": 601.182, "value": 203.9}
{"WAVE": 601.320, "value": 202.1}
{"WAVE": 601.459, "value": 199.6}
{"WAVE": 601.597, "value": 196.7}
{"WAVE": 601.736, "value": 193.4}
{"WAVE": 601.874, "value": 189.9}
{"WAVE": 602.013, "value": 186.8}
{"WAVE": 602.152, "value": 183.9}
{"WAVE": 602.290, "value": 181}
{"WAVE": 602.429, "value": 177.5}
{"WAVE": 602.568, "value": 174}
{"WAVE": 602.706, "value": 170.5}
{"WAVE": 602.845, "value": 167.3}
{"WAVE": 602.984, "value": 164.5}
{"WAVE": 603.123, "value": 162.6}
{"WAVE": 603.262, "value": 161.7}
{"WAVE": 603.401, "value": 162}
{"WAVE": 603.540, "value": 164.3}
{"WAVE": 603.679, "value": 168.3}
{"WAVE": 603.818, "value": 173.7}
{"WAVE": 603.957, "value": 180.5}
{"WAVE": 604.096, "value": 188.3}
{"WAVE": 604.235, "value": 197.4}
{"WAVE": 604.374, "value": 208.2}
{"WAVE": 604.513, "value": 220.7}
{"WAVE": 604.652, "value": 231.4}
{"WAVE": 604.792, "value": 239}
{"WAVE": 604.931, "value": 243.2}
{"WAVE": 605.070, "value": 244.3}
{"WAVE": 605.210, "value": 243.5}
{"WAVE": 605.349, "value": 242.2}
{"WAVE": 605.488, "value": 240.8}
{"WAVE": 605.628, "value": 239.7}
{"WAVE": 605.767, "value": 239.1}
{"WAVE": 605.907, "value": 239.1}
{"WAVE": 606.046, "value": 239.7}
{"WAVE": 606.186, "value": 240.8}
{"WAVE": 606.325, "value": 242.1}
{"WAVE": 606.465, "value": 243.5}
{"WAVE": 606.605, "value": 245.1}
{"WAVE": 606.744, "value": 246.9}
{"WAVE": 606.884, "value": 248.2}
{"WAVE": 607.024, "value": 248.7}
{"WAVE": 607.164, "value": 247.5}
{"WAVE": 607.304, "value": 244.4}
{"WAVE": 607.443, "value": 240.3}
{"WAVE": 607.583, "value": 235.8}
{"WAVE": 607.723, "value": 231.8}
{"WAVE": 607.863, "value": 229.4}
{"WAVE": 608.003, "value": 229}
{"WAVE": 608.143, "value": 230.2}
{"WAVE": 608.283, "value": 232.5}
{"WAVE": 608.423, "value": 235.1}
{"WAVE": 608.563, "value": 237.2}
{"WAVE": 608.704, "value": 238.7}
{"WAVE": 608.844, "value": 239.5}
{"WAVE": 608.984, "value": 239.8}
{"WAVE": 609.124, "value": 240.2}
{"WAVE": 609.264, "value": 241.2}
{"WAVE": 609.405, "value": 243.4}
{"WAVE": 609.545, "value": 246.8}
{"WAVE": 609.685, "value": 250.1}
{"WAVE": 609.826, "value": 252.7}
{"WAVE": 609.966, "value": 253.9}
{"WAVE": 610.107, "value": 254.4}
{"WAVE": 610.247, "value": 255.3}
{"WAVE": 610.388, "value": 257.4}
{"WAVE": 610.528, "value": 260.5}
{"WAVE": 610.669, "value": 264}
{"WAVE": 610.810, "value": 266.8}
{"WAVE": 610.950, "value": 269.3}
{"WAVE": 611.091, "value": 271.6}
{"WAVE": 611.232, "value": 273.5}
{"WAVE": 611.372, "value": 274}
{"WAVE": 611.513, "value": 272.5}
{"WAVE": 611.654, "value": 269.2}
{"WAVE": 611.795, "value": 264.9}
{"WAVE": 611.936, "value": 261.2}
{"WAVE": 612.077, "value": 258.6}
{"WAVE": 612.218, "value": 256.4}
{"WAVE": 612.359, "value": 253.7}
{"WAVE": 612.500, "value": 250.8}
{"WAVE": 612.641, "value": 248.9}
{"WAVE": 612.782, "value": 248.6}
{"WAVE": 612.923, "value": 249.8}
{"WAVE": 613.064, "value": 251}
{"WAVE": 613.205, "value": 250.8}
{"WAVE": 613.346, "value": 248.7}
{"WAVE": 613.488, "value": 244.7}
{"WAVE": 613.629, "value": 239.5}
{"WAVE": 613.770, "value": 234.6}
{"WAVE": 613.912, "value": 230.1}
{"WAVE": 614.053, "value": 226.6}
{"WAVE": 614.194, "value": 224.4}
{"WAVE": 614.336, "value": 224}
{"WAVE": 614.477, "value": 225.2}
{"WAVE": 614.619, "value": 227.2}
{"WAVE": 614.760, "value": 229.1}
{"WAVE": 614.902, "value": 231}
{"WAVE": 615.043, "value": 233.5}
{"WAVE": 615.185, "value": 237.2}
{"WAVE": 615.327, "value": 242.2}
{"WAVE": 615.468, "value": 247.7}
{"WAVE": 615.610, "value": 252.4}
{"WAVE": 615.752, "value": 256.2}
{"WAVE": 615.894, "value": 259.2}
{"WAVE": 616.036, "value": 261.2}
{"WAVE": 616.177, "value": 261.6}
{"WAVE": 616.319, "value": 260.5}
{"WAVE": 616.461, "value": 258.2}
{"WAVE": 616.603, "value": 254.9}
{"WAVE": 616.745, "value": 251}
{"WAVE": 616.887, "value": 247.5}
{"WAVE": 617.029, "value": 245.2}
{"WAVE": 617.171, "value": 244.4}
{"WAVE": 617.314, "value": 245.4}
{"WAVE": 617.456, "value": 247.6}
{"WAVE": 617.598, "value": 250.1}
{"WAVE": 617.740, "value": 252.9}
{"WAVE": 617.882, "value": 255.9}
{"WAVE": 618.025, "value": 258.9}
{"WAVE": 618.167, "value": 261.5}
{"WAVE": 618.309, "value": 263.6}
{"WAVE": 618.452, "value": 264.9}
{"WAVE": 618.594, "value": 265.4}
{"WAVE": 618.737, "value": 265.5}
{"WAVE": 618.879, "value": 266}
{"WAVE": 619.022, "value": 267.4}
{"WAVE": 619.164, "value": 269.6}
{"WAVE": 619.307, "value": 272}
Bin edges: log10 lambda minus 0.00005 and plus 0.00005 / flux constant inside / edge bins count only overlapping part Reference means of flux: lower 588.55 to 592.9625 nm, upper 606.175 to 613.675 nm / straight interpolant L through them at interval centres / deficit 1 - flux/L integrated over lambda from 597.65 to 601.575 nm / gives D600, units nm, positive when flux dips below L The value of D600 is 0.26 nm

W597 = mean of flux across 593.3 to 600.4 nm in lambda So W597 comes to 225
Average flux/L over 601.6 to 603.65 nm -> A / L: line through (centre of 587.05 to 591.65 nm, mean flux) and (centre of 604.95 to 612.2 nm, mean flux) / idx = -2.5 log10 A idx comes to 0.329 mag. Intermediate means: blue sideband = 211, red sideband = 248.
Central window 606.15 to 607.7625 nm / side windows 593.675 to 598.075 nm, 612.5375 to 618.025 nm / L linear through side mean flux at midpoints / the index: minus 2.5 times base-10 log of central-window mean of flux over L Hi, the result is -0.02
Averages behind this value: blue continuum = 230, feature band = 243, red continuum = 245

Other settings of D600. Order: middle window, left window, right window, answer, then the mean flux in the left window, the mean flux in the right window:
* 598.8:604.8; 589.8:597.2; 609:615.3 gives 0.93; 221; 249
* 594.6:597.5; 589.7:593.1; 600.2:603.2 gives -0.40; 212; 192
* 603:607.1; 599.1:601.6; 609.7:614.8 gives 0.17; 211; 251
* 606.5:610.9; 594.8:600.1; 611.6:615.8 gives -0.12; 225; 244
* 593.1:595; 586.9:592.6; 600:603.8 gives -0.22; 210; 189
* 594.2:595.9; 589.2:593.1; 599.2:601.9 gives -0.17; 214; 209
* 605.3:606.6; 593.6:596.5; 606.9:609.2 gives -0.02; 230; 238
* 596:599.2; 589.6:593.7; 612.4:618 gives -0.06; 213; 245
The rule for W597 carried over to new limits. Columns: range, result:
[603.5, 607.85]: 228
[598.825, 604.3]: 195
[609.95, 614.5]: 253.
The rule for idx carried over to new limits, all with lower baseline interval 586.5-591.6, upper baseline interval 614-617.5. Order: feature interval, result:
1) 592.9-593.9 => 0.01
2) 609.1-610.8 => -0.07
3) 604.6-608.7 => -0.03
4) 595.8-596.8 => -0.04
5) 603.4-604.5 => 0.24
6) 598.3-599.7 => 0.03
